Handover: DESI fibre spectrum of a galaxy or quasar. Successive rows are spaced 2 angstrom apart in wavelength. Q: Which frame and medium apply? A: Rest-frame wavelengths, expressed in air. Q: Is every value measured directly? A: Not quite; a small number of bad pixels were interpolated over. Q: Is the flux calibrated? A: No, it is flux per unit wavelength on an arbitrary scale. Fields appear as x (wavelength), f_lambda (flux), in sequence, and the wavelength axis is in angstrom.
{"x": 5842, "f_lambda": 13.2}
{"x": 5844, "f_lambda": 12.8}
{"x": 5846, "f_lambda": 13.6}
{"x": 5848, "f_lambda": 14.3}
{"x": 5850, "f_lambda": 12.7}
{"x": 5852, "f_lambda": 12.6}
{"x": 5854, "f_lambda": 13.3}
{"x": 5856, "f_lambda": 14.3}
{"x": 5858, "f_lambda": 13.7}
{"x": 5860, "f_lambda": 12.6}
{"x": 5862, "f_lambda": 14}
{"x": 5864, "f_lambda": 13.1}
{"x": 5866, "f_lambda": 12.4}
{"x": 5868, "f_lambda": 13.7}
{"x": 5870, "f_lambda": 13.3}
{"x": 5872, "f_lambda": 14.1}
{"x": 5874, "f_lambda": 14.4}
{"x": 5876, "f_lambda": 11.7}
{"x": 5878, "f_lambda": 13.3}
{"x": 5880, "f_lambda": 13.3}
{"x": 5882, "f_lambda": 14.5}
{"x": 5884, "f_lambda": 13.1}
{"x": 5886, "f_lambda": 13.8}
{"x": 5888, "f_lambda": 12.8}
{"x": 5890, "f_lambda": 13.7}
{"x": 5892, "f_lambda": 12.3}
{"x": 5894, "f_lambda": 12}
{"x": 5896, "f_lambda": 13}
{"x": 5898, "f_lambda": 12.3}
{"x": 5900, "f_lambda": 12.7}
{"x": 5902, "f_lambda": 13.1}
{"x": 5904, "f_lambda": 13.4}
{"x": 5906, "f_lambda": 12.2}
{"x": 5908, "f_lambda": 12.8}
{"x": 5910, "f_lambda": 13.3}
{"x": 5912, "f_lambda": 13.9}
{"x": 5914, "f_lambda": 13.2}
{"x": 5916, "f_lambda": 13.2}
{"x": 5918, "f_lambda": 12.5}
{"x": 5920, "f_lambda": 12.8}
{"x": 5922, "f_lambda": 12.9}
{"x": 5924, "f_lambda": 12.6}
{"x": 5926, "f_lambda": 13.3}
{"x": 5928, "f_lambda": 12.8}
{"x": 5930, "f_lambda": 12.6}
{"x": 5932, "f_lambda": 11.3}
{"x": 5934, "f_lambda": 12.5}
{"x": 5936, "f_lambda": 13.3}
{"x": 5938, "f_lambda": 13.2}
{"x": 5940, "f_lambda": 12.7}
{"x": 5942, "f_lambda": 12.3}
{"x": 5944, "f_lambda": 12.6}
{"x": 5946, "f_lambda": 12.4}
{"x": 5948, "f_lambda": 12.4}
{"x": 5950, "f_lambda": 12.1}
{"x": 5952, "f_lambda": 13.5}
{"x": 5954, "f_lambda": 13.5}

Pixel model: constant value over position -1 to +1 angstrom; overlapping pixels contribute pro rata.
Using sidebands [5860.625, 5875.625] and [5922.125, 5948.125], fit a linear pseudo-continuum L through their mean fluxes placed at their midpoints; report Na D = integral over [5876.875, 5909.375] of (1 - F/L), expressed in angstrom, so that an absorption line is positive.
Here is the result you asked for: 0.3 angstrom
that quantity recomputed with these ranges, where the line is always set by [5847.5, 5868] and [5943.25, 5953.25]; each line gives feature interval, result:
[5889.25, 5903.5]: 0.3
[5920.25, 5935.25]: 0.2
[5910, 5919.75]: -0.2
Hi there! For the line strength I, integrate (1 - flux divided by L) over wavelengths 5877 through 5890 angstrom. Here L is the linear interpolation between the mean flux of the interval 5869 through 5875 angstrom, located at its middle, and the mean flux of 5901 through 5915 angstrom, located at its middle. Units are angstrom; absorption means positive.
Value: 0.2 angstrom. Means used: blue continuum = 13.9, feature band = 13.5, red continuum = 13.1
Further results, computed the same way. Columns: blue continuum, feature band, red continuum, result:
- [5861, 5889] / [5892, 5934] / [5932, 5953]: 0.6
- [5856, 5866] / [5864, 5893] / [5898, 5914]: -0.2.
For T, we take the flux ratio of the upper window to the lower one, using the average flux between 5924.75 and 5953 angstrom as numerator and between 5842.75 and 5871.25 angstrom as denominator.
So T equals 0.95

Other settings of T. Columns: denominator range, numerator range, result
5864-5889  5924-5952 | 0.94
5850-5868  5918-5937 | 0.96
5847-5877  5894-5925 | 0.97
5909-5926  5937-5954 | 0.97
